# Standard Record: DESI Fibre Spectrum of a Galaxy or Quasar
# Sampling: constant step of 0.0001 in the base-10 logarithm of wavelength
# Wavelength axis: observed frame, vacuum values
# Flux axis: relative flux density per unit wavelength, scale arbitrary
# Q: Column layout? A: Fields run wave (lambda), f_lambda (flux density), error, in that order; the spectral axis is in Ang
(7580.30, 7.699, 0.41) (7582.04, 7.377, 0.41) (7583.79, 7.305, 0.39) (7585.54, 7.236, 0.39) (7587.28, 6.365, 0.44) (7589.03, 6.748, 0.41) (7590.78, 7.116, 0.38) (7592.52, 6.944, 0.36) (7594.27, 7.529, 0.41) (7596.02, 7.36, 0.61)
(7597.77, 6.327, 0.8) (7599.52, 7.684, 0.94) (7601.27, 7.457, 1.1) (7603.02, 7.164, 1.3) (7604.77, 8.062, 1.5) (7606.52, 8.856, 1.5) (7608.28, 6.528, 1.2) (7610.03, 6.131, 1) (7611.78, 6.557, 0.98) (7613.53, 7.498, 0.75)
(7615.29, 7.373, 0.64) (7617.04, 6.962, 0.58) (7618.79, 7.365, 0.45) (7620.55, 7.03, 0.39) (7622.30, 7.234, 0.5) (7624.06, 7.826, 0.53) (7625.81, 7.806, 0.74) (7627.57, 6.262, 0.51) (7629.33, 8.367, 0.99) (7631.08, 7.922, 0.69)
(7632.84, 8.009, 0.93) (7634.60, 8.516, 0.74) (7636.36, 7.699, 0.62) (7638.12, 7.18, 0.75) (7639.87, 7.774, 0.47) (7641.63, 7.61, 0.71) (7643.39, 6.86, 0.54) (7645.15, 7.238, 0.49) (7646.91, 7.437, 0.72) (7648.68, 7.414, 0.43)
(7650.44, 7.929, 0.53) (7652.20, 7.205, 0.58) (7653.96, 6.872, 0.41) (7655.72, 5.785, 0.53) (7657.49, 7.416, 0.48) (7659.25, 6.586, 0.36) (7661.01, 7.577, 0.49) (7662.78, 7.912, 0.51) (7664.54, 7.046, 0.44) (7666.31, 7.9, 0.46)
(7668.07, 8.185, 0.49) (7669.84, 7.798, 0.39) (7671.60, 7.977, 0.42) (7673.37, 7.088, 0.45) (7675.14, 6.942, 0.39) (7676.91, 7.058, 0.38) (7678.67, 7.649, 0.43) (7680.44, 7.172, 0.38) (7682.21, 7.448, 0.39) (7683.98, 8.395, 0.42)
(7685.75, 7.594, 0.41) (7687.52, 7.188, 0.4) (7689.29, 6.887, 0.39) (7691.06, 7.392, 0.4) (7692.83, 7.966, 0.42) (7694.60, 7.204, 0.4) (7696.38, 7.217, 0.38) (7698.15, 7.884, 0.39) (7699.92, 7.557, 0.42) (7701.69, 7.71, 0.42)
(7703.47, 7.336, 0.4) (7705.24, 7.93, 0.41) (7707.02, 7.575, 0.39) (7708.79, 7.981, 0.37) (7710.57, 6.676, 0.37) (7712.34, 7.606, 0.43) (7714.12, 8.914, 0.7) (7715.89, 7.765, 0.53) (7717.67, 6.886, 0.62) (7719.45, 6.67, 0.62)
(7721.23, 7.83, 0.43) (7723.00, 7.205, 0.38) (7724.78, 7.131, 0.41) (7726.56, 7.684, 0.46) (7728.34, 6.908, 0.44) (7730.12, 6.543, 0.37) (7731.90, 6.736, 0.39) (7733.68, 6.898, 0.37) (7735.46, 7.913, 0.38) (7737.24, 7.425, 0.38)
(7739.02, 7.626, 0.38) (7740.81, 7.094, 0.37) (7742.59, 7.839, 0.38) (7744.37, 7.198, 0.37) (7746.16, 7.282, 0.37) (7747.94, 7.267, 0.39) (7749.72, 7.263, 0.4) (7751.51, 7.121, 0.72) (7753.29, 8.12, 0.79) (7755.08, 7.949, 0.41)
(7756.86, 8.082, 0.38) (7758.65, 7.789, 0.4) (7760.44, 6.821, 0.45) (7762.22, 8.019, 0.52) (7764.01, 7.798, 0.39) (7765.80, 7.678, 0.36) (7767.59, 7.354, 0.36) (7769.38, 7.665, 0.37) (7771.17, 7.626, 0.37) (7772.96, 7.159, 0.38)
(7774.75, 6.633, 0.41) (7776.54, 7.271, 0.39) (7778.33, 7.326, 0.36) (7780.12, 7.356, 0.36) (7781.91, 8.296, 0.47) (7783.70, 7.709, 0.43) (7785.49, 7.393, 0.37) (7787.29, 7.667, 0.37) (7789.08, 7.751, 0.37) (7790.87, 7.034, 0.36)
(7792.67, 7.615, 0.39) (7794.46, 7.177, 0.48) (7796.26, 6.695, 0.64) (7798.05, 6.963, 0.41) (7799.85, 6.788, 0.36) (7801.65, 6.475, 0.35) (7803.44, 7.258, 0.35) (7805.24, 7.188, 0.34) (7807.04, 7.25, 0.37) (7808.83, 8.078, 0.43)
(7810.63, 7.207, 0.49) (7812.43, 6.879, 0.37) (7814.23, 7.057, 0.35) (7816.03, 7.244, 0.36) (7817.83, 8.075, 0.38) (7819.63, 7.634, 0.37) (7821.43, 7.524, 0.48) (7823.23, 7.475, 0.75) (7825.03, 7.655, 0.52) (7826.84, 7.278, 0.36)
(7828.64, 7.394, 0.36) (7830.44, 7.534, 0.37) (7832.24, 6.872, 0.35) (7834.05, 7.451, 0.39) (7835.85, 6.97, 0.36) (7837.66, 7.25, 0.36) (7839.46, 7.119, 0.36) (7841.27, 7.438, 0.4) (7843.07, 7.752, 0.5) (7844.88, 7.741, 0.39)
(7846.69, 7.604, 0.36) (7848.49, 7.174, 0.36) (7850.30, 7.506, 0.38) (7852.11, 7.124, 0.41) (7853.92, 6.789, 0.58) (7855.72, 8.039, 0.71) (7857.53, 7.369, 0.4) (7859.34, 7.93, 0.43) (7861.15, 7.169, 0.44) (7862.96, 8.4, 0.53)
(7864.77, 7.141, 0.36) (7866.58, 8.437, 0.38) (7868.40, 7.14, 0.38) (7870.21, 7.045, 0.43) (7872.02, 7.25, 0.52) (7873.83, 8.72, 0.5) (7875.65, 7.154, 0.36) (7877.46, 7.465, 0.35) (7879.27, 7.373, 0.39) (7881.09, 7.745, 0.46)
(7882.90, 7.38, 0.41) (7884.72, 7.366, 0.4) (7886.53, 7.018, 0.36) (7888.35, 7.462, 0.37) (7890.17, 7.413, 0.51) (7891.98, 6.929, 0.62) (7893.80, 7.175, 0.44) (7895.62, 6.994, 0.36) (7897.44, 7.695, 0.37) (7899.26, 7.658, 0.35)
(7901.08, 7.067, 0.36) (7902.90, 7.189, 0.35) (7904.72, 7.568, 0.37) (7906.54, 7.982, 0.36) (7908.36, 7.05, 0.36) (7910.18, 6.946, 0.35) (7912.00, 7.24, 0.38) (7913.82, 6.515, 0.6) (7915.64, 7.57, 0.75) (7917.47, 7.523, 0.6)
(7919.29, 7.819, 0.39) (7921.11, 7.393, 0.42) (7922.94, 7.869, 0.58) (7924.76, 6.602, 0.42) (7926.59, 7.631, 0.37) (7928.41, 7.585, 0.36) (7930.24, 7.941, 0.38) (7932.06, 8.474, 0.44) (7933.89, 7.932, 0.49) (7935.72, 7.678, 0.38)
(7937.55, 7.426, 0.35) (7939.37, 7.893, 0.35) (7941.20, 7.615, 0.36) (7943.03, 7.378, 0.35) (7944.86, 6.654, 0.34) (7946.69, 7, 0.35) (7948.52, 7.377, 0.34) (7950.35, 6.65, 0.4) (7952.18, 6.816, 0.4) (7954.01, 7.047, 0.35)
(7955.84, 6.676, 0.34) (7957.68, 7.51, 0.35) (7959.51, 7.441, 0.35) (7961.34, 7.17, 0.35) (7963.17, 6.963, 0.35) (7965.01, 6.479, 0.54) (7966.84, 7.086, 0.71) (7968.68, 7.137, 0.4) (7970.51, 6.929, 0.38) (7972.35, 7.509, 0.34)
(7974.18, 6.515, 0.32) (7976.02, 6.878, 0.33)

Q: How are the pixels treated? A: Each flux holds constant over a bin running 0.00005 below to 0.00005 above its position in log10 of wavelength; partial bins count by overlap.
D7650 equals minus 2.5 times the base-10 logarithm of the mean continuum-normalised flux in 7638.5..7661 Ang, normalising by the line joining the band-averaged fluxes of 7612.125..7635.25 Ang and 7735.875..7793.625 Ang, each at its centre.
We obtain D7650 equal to 0.05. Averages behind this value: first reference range 7.52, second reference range 7.51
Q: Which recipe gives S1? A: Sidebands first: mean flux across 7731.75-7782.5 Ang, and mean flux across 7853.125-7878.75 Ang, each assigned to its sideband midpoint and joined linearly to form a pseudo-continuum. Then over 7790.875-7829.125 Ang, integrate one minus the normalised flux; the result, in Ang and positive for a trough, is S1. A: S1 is 1.3 Ang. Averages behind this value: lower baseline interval 7.48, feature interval 7.27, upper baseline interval 7.58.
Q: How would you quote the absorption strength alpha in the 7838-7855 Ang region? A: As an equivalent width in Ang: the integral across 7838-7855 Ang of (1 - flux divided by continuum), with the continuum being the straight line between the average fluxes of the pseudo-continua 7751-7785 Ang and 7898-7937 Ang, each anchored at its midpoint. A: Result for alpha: 0.4 Ang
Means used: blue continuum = 7.57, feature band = 7.37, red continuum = 7.49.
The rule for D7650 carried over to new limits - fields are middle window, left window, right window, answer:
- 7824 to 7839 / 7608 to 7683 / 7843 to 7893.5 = 0.024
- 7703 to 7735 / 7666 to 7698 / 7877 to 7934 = 0.020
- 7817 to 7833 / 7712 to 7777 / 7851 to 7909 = -0.009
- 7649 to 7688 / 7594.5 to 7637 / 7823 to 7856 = 0.001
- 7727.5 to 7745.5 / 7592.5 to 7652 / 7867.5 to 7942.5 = 0.031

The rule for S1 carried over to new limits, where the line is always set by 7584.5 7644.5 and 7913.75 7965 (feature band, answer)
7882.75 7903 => 0.2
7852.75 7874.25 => -0.7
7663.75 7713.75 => -1.3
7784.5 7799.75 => 0.2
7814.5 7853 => -0.3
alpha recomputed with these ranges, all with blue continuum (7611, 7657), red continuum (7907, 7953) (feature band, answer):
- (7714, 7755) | 0.2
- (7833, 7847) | 0.0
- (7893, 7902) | 0.1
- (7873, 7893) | -0.2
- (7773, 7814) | 0.6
